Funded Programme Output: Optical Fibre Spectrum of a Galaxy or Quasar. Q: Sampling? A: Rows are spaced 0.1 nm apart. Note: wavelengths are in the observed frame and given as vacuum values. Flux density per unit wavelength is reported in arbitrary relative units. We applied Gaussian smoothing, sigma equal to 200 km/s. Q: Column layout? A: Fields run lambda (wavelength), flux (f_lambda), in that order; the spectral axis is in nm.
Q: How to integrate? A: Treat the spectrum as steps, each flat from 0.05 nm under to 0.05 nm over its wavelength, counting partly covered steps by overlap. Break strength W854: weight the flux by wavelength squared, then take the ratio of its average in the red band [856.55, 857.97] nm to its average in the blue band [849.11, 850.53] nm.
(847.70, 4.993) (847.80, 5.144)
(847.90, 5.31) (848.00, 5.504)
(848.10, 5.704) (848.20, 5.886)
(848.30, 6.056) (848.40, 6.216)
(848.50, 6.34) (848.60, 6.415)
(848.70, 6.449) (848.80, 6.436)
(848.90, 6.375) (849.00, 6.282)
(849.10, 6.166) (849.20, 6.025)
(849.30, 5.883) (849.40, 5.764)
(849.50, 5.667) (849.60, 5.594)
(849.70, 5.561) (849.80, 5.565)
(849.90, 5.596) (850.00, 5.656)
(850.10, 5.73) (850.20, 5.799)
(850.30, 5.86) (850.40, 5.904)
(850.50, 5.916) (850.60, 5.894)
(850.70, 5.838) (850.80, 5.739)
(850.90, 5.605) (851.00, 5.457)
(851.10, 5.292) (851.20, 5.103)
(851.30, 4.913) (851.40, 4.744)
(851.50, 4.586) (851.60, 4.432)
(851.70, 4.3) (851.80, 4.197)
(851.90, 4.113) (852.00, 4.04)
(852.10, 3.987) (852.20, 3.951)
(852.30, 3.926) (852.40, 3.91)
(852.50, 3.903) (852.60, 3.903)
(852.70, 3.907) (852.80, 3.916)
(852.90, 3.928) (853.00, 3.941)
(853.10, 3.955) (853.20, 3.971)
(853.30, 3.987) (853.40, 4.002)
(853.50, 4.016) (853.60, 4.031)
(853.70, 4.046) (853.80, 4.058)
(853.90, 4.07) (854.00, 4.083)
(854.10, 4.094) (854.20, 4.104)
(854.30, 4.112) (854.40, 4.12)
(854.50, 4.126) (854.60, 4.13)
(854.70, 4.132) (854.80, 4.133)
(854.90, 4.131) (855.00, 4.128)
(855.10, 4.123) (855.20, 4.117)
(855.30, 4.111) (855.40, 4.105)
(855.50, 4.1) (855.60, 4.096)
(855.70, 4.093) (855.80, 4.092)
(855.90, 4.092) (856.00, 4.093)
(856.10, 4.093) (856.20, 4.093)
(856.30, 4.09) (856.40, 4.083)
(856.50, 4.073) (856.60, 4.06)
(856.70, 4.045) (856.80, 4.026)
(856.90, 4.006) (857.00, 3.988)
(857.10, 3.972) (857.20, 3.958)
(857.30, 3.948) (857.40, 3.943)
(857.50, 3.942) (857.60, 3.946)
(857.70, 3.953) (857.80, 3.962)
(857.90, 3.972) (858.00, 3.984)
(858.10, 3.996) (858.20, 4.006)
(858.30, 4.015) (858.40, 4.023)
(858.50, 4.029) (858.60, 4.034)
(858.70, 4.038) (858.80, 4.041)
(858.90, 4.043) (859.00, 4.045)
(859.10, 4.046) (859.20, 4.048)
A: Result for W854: 0.70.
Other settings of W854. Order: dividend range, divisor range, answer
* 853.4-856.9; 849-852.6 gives 0.80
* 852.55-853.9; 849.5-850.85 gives 0.70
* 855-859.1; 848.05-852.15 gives 0.74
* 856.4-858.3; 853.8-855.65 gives 0.98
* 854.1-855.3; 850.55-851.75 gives 0.81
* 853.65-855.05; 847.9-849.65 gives 0.69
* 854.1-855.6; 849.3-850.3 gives 0.73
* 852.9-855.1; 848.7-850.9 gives 0.70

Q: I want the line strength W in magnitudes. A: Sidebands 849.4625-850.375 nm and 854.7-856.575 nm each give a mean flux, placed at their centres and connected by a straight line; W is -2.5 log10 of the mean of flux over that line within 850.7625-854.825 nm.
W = 0.15 mag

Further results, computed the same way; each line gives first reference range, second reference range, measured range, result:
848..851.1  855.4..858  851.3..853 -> 0.255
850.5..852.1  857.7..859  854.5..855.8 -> 0.082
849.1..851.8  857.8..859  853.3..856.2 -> 0.145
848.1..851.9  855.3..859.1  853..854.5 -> 0.185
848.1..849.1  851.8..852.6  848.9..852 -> -0.074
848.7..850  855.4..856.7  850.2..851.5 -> 0.004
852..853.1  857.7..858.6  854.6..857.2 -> -0.030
